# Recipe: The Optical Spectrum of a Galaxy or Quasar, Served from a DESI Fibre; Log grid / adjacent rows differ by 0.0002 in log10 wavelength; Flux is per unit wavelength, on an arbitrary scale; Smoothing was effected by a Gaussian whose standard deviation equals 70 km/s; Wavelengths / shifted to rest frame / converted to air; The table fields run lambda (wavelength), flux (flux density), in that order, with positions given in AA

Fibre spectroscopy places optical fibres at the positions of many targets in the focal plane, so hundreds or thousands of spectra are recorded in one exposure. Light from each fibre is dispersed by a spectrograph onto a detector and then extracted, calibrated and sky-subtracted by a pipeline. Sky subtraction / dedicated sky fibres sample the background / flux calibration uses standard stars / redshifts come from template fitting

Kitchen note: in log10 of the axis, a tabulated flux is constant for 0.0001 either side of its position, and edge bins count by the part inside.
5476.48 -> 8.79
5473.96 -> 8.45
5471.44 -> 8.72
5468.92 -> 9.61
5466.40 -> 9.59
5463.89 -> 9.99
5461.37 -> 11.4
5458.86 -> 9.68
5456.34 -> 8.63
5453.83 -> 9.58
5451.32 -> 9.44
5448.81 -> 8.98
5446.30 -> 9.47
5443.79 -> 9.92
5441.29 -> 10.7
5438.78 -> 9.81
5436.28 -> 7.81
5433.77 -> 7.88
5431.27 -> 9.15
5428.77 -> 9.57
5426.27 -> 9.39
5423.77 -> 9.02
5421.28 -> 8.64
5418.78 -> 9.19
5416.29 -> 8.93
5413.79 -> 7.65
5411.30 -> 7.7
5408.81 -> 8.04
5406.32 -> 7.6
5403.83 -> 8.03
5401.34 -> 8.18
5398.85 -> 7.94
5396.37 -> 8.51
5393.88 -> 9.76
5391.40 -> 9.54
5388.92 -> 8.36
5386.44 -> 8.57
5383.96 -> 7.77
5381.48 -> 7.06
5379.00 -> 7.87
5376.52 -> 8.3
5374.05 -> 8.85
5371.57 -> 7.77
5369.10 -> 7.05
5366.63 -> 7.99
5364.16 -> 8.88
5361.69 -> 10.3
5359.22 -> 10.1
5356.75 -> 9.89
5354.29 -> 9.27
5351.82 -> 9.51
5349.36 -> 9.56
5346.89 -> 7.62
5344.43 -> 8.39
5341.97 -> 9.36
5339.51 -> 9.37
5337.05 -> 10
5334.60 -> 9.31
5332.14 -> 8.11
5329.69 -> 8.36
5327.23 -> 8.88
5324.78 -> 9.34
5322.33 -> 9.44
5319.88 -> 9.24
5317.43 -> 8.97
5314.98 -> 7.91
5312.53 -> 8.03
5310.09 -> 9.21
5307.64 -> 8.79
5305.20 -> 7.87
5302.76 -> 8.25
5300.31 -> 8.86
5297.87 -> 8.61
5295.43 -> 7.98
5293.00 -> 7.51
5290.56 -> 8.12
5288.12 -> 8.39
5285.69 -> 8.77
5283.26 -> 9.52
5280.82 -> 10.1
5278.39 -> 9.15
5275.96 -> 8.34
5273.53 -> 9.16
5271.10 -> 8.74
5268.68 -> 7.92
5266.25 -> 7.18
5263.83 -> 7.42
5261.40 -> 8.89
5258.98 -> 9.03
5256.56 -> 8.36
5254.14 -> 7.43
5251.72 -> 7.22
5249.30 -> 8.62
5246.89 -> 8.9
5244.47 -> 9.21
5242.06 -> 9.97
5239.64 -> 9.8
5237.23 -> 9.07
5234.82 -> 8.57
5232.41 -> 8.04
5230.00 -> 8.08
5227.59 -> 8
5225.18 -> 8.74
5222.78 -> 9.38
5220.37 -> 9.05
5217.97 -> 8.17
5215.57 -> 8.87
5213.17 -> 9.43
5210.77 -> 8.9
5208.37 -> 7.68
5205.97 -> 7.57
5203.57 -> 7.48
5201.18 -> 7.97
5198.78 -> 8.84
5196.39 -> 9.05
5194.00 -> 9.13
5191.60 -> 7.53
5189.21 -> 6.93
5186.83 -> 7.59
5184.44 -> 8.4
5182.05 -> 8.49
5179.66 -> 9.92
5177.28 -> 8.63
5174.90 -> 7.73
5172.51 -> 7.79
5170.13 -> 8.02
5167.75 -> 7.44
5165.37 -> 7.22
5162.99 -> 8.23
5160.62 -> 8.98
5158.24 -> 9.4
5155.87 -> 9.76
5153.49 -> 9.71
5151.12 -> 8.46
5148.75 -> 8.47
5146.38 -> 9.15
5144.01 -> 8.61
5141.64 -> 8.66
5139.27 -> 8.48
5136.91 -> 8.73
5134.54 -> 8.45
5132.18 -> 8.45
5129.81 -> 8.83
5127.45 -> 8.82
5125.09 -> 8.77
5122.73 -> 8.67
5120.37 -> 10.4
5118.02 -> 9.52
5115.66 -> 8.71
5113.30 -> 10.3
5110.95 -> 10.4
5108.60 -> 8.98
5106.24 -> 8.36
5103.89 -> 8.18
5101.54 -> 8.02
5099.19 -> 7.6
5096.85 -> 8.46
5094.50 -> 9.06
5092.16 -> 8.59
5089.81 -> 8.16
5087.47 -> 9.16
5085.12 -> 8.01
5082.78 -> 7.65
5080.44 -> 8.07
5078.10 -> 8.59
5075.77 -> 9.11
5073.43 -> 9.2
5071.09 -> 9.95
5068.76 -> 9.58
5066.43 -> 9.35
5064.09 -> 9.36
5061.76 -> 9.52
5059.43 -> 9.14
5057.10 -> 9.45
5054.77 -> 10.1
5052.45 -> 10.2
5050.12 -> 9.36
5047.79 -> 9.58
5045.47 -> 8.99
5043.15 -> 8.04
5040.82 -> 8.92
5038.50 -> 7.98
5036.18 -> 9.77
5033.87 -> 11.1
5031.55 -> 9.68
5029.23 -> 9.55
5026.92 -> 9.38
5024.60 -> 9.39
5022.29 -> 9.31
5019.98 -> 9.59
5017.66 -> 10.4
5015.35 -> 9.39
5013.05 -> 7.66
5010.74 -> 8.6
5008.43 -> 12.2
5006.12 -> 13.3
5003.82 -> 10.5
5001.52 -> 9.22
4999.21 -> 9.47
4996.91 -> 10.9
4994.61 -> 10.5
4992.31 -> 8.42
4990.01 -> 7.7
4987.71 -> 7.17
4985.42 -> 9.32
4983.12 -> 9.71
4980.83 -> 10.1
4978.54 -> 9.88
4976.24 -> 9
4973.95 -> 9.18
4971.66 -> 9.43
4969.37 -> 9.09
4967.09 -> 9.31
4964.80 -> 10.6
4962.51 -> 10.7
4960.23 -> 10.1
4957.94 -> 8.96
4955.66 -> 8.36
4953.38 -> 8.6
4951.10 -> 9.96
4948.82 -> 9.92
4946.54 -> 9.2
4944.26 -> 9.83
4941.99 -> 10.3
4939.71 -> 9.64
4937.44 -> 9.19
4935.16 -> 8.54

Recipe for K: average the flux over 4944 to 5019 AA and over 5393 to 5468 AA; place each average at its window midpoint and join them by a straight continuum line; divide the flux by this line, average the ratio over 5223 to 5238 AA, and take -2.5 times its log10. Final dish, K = 0.10 mag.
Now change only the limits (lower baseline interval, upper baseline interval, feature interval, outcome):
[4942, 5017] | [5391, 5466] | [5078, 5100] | 0.14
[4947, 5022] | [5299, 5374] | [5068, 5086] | 0.08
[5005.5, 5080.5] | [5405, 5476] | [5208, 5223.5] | 0.06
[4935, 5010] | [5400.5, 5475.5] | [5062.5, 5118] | 0.08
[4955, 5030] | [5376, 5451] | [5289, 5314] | 0.07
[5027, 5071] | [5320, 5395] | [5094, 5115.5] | 0.06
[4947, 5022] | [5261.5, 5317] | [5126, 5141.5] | 0.05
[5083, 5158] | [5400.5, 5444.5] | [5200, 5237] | 0.05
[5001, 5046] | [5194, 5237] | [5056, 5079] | 0.01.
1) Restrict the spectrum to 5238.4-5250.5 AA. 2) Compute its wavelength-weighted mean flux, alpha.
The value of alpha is 9.3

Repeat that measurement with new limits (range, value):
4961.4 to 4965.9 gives 10.6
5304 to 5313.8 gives 8.48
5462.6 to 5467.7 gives 9.8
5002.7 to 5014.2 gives 10.5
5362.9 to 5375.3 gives 8.12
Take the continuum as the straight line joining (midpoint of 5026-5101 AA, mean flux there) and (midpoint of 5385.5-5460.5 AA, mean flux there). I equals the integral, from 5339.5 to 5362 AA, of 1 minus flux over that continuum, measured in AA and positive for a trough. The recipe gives -0.97 AA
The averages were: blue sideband 9.07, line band 9.29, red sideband 8.87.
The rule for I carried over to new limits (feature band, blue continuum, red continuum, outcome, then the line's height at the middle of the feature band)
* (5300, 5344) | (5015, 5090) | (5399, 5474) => 1.20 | 9.09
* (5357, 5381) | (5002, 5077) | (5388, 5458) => 1.02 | 8.95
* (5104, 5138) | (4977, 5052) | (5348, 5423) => 0.68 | 9.26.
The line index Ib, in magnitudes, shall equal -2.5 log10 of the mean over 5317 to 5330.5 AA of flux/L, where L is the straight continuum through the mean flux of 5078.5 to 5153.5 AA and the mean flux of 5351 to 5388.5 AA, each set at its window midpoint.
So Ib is -0.05 mag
